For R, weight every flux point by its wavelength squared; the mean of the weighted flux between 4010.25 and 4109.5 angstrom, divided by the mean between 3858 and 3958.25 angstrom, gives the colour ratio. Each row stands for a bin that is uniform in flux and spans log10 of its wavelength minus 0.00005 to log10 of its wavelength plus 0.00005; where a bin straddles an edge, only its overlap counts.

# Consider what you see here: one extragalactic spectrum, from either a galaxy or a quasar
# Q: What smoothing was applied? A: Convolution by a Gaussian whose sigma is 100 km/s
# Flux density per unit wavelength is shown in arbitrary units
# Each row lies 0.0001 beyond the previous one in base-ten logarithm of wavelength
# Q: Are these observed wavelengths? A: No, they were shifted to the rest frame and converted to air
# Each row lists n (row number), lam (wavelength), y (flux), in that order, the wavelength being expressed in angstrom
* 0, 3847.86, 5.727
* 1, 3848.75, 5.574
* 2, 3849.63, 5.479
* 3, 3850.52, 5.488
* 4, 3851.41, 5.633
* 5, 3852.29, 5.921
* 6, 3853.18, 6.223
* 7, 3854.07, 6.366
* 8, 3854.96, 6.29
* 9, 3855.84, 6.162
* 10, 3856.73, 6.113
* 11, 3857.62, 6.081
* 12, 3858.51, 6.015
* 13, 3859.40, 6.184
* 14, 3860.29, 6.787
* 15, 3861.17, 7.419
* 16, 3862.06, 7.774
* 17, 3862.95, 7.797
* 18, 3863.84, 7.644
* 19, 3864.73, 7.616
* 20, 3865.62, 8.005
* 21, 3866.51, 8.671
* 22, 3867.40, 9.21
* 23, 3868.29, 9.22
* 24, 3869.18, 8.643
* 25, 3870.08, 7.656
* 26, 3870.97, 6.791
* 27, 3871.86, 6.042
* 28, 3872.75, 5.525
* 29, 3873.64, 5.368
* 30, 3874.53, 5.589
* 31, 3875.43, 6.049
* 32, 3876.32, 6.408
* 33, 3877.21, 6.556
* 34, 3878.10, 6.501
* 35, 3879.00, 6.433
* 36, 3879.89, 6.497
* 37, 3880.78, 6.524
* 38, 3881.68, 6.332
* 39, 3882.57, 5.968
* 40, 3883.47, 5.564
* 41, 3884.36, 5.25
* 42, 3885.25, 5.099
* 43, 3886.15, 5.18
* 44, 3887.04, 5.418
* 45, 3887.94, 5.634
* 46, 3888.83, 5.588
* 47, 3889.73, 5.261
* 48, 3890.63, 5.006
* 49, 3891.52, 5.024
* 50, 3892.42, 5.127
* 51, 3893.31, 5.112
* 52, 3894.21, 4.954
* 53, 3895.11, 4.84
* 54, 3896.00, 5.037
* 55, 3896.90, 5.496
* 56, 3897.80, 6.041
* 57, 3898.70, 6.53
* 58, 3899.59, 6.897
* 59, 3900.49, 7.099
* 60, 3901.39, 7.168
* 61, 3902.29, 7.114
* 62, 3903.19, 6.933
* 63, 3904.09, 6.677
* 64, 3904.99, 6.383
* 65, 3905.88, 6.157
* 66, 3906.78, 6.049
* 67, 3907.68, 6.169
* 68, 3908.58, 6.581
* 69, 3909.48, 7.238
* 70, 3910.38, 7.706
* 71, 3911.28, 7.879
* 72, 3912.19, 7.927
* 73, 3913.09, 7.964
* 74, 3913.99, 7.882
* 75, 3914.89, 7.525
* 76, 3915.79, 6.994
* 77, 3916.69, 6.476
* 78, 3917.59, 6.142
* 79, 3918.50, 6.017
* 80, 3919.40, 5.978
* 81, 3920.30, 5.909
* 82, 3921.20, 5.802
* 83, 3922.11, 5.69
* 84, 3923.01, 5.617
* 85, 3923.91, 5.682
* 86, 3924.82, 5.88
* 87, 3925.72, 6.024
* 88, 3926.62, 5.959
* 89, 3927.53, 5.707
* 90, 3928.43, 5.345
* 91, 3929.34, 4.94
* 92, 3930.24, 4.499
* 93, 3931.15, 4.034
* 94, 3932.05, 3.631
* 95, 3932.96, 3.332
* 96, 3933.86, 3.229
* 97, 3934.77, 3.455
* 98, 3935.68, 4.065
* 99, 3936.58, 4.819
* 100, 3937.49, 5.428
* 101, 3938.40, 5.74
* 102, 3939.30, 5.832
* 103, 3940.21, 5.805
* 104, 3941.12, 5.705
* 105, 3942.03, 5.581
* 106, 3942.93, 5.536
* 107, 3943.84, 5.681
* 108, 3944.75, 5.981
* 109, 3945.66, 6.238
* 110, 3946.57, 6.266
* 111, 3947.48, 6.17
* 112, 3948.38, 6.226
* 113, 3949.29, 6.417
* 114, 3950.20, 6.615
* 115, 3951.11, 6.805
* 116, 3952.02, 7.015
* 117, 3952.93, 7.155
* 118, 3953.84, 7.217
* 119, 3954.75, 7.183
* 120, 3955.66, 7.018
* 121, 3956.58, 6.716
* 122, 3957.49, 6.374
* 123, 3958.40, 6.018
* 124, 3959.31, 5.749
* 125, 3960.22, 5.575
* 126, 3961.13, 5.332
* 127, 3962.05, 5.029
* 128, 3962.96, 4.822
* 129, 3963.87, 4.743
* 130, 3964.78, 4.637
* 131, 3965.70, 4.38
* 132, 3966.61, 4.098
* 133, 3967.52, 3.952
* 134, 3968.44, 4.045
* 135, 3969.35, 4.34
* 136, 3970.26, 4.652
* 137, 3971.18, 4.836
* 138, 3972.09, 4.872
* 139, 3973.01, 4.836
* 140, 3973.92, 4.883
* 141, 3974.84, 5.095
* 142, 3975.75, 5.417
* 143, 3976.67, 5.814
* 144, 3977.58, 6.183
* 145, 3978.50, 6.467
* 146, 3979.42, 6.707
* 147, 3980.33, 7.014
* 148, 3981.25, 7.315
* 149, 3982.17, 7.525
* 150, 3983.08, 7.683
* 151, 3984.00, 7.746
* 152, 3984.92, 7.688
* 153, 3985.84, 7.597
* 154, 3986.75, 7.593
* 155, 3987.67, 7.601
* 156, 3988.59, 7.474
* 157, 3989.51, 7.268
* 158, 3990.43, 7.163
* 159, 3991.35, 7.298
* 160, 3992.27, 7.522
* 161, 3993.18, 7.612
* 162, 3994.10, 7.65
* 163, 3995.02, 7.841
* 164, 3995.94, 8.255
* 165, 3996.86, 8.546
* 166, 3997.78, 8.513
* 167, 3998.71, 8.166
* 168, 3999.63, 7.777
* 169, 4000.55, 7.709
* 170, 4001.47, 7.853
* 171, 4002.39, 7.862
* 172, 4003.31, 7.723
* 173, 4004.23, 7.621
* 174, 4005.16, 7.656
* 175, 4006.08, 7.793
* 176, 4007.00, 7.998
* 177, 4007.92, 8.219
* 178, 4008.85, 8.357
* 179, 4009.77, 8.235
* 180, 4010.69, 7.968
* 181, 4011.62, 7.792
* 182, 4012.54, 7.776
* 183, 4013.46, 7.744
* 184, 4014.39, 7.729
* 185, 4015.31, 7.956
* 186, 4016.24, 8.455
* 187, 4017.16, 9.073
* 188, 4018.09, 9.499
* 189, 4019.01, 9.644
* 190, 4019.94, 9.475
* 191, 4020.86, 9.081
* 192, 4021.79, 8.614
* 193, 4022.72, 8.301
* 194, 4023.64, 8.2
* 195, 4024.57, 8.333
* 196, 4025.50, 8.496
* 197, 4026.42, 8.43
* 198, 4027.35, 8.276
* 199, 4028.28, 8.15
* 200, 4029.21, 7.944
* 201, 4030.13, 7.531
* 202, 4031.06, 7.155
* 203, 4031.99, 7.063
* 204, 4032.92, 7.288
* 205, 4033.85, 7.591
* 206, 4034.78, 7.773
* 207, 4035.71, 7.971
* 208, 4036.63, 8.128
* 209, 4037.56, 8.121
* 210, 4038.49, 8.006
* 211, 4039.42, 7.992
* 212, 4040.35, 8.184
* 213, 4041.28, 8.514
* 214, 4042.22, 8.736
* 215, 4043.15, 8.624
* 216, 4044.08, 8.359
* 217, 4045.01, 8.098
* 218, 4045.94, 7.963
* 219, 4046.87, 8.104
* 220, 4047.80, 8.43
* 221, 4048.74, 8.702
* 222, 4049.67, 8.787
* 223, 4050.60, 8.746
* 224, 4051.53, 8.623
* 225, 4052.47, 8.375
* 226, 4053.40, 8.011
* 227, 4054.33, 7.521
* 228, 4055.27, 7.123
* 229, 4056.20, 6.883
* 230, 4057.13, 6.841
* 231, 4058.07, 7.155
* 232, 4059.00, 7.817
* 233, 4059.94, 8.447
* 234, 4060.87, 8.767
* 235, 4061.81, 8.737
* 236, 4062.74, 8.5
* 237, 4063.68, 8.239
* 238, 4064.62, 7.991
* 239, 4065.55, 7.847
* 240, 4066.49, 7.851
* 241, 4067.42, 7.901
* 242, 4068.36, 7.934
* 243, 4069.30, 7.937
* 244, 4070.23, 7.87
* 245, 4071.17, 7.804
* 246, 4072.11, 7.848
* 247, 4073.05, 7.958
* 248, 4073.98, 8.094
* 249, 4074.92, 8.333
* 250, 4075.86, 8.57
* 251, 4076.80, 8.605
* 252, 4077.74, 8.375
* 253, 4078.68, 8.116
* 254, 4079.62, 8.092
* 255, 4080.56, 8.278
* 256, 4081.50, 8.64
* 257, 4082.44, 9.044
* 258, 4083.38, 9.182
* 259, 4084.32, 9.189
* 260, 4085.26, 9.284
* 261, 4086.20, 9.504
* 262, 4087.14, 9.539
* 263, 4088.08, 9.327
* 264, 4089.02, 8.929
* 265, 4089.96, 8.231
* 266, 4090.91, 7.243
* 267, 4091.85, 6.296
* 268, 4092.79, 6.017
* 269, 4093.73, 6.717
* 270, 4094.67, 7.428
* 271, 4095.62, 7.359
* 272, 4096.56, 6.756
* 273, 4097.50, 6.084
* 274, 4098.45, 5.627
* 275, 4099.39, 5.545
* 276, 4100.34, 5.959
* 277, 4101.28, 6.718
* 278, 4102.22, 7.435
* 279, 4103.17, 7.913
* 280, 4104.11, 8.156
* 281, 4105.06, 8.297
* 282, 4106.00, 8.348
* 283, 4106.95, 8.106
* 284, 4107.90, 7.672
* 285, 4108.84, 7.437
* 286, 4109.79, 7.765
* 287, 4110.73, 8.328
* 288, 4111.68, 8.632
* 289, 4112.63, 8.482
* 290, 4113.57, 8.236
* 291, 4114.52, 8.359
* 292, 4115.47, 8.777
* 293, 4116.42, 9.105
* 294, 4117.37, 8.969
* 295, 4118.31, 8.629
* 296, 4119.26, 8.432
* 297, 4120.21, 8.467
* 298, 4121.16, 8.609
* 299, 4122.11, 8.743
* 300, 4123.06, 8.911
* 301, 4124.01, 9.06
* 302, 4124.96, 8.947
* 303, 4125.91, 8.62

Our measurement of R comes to 1.40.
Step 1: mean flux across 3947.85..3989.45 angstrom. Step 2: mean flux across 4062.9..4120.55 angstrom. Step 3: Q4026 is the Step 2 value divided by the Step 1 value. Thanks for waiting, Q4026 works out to 1.3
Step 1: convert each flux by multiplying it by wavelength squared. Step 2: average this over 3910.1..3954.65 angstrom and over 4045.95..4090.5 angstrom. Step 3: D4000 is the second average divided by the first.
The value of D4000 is 1.50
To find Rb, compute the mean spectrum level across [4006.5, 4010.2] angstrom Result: 8.2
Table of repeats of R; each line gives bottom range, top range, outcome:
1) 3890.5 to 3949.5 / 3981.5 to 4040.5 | 1.42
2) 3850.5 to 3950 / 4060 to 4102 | 1.41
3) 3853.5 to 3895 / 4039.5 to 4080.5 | 1.40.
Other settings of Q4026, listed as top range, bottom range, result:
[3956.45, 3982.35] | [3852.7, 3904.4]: 0.84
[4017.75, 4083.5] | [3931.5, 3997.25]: 1.36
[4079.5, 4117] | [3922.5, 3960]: 1.39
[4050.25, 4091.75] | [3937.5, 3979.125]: 1.45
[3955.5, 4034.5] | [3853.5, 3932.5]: 1.13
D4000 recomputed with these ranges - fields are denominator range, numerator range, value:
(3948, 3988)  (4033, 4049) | 1.41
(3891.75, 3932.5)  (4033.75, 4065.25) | 1.42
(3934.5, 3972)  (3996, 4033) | 1.50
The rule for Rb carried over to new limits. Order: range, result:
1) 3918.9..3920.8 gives 5.97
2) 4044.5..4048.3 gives 8.15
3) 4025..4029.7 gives 8.26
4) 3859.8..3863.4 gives 7.44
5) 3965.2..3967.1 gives 4.24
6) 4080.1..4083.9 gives 8.79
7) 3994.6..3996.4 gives 8.05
